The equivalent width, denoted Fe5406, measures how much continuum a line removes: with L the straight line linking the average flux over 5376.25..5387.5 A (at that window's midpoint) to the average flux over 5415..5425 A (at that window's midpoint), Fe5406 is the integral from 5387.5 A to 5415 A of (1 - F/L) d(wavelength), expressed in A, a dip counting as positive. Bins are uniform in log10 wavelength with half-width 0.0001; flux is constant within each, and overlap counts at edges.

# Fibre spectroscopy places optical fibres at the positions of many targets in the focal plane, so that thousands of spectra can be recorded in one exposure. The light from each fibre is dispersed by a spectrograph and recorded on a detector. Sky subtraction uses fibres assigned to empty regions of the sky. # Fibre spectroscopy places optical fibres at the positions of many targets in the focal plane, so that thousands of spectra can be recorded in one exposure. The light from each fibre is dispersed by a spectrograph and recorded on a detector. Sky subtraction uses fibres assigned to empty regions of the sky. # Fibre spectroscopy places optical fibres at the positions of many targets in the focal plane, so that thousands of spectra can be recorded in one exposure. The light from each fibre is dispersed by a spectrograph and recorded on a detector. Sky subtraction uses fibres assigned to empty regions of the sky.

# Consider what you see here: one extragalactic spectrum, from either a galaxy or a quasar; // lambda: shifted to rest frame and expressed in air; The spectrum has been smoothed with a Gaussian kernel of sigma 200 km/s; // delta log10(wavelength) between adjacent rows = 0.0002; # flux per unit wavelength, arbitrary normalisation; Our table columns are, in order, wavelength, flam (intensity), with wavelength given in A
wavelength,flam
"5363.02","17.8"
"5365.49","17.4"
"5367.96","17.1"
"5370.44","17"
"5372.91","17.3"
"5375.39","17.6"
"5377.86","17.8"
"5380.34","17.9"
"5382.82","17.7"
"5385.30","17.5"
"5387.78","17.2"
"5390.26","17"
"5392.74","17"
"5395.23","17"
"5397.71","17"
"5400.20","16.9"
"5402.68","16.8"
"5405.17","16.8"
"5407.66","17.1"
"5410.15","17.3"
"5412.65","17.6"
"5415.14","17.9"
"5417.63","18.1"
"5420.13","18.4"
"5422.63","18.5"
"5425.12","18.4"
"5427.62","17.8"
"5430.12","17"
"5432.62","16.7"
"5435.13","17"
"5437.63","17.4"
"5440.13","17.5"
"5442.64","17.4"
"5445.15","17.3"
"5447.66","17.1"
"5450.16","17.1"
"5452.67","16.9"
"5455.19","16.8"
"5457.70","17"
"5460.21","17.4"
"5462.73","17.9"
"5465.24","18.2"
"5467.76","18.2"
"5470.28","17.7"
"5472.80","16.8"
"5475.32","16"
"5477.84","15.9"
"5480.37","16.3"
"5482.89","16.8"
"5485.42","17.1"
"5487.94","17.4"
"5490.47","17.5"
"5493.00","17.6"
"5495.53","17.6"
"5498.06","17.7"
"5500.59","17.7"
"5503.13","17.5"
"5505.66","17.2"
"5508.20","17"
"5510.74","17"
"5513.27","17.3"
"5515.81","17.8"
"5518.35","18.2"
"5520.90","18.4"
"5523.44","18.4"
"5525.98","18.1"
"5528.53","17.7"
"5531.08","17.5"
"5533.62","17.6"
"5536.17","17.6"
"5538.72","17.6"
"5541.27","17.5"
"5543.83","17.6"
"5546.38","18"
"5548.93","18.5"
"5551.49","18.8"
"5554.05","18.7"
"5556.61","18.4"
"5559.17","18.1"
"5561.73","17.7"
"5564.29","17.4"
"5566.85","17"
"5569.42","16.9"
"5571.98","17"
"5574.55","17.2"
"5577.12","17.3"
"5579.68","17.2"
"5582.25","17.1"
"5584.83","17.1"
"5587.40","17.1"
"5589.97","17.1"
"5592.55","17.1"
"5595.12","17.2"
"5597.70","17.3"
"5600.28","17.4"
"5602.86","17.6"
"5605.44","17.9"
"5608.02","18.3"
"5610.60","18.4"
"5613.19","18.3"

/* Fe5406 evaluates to 1.37 A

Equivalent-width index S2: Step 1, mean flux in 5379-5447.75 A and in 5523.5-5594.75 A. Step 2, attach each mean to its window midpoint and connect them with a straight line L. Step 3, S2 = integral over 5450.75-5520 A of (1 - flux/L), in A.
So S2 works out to 0.9 A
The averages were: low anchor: 17.4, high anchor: 17.6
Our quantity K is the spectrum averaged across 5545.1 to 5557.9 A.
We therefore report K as 18.5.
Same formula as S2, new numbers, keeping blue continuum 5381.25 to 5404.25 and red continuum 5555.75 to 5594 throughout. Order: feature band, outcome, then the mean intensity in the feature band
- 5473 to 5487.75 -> 0.6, 16.5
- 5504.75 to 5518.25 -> -0.1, 17.3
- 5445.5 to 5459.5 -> 0.1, 17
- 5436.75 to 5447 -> -0.1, 17.4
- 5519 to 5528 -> -0.5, 18.2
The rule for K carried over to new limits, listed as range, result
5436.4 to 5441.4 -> 17.5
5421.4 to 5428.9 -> 18.2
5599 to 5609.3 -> 17.8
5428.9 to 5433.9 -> 16.8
